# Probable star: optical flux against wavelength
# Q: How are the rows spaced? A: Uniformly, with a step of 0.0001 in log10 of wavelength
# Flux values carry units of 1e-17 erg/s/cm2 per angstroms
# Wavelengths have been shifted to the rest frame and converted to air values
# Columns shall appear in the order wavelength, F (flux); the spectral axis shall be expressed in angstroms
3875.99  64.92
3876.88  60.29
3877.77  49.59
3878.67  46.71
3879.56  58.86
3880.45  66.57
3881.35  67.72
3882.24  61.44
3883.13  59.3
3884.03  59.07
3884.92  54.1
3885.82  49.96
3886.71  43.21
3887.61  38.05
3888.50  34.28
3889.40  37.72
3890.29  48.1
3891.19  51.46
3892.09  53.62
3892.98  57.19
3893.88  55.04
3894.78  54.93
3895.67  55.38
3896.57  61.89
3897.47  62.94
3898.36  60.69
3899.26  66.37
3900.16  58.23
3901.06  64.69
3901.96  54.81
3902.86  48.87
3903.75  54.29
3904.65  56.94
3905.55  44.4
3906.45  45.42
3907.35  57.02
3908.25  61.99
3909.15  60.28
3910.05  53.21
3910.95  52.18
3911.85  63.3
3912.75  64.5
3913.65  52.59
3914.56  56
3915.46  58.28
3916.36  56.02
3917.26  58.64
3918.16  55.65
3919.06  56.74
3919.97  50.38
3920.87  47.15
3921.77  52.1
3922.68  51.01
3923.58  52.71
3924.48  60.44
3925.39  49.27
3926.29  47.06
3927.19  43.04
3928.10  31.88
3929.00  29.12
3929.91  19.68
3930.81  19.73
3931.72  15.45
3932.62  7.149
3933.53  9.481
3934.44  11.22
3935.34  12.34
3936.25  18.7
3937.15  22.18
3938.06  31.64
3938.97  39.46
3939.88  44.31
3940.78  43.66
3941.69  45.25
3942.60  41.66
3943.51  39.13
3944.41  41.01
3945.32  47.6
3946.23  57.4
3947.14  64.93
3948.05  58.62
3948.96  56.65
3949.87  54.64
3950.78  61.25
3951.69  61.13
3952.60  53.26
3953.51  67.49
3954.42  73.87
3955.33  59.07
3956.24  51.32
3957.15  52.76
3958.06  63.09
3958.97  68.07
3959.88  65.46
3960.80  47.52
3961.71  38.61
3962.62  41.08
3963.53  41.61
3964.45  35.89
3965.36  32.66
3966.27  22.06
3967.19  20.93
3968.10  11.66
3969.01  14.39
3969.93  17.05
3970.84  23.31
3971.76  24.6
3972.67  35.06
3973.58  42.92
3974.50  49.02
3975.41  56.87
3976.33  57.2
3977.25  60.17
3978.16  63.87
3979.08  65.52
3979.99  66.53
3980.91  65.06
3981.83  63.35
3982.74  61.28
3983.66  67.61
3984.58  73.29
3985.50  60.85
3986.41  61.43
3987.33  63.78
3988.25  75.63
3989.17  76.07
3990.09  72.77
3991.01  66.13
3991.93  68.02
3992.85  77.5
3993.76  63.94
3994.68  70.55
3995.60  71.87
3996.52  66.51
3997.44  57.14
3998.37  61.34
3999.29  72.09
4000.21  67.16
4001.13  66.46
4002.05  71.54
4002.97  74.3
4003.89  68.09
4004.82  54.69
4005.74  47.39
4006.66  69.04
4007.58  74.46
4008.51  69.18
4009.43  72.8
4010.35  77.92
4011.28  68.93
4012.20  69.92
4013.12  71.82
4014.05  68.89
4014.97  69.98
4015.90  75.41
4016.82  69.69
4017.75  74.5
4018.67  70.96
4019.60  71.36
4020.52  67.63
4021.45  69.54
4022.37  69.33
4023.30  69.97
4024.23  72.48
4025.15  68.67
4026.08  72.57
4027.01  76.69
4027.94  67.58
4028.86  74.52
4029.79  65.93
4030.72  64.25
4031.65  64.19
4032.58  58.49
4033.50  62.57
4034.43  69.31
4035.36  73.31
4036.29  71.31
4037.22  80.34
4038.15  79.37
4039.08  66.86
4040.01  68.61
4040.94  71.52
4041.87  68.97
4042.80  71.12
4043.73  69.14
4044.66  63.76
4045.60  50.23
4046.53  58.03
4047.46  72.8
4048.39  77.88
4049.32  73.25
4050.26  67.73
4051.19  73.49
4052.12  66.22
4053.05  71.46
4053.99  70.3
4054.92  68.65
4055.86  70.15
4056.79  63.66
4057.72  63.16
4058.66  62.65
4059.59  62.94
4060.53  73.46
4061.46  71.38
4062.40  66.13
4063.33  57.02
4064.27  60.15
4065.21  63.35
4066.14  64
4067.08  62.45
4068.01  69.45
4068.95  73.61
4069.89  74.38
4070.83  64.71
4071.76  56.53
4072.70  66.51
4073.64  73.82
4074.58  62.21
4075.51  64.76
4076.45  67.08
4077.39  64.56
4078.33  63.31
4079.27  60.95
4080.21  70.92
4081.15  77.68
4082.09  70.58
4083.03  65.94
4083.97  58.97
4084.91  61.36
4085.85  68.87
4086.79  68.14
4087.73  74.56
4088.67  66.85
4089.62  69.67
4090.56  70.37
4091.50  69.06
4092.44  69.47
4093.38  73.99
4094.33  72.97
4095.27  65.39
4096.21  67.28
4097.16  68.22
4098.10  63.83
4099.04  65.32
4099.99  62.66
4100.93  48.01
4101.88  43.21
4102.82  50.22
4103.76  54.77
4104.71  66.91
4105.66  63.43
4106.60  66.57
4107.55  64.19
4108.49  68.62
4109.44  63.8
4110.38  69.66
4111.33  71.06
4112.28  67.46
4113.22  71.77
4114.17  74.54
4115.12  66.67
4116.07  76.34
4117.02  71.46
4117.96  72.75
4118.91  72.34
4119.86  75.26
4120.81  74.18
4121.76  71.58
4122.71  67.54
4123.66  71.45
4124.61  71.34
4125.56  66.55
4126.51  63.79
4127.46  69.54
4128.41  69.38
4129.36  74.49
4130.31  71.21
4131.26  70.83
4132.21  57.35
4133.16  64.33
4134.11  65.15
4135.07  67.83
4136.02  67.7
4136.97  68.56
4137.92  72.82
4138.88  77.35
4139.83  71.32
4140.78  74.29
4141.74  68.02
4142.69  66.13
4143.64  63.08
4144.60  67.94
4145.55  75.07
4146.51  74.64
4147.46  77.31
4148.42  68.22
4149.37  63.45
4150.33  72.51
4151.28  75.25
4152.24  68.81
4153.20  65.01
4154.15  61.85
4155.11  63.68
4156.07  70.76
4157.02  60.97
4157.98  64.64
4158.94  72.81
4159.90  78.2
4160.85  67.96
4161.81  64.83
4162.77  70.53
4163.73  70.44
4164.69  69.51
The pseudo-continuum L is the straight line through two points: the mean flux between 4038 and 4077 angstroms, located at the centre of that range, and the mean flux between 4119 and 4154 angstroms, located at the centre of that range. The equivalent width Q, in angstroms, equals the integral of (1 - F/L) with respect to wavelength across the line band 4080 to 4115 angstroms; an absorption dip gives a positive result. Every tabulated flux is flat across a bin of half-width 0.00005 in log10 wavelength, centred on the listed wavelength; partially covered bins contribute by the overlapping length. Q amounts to 1.2 angstroms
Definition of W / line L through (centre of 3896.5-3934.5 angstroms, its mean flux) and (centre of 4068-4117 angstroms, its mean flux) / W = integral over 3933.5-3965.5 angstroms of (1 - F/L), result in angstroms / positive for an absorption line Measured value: 3.5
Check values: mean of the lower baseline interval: 48.6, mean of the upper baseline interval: 66.4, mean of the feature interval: 46.6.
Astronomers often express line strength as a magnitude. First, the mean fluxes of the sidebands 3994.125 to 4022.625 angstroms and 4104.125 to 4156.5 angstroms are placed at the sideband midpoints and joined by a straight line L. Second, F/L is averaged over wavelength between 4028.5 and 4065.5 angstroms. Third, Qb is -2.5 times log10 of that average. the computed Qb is 0.02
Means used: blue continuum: 68.7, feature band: 67.7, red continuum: 69.3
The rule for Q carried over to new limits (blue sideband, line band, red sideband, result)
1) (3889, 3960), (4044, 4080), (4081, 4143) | -2.01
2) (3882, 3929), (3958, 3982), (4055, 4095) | 6.09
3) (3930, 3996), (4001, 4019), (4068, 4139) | -4.82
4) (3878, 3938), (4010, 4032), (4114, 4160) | -4.42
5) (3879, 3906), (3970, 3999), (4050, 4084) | 0.31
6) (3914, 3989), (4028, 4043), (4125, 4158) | -3.49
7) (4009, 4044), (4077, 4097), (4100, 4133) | -0.02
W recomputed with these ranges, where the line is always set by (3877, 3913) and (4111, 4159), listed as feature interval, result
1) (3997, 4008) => -0.7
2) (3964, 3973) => 5.4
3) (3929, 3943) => 7.8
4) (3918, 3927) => 0.7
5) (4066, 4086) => -0.2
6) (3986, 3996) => -1.5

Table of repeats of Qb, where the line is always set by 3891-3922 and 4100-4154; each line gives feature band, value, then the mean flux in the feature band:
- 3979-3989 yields -0.10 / 66.2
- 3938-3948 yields 0.25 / 46.2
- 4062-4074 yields -0.01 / 65.5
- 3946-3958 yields -0.02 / 59.6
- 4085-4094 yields -0.06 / 69.8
